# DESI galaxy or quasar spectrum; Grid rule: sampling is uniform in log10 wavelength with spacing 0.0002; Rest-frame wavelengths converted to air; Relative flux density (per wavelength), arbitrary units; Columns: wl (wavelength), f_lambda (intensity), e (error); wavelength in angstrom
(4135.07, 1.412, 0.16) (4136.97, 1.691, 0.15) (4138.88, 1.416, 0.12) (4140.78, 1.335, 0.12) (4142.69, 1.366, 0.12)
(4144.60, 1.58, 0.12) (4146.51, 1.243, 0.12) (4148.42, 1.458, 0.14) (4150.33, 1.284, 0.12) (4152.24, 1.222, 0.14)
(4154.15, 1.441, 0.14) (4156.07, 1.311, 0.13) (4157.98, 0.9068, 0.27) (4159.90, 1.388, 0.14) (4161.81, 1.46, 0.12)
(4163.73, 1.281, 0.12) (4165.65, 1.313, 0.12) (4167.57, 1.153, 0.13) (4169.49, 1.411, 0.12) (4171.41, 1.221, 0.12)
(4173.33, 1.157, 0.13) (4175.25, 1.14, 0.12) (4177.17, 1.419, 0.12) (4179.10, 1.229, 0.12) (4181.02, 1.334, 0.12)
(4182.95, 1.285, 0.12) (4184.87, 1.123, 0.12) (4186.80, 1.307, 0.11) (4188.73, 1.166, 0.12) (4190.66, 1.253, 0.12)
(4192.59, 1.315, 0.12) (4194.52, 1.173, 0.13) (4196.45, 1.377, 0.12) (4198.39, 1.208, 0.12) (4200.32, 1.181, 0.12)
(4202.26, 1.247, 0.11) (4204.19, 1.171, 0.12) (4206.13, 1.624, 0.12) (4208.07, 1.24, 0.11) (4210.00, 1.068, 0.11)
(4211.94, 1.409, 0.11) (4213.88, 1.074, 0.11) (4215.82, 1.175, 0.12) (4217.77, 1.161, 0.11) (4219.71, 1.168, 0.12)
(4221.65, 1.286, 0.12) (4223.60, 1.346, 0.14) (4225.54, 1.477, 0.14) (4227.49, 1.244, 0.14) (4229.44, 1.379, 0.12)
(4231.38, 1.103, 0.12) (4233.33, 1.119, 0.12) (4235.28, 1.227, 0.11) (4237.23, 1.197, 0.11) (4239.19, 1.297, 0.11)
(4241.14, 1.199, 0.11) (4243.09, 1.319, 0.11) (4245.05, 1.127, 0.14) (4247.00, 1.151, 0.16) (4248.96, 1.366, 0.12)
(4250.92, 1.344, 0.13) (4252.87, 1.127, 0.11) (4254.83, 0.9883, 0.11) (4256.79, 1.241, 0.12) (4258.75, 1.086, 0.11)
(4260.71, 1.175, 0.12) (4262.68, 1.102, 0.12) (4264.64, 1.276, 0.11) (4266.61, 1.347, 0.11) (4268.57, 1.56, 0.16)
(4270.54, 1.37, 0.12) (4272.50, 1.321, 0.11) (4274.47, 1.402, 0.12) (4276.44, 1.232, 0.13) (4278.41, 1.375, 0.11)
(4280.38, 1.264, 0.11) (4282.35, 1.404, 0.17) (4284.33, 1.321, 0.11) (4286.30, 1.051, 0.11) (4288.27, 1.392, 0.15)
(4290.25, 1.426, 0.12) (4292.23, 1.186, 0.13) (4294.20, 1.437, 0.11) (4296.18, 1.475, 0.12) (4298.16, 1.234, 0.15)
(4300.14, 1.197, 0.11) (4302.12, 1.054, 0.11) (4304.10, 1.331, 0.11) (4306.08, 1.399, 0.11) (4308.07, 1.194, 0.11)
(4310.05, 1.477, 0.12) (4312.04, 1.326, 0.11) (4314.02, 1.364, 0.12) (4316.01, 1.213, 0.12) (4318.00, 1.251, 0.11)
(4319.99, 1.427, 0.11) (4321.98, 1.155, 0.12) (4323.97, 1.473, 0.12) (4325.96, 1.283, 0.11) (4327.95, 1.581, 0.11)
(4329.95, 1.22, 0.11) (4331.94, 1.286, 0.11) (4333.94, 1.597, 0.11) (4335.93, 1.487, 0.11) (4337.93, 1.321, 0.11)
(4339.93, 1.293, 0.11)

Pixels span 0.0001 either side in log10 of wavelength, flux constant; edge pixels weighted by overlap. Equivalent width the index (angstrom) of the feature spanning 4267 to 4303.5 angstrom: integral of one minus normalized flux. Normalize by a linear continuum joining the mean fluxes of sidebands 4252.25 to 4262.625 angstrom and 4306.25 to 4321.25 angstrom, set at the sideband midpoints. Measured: -2.99 angstrom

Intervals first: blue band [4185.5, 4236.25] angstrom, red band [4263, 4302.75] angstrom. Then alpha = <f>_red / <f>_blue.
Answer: 1.05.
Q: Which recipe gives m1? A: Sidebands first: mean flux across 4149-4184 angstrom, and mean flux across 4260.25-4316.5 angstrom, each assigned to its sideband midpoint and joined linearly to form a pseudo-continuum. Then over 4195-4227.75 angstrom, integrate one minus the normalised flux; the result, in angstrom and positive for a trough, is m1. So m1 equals 0.70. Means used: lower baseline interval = 1.28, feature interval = 1.26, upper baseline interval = 1.31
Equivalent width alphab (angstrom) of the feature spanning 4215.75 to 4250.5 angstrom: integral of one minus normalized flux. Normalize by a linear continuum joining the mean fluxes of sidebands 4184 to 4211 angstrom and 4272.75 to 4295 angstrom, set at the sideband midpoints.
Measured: 0.8 angstrom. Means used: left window 1.25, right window 1.32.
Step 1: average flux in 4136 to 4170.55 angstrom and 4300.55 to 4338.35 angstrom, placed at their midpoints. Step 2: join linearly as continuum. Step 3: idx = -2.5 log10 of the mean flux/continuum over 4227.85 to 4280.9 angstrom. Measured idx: 0.08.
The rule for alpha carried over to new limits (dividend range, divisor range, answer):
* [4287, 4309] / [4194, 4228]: 1.03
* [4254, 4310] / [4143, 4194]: 1.00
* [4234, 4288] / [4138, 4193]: 0.97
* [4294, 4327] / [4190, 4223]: 1.05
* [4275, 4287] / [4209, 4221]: 1.09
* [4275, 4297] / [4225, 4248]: 1.08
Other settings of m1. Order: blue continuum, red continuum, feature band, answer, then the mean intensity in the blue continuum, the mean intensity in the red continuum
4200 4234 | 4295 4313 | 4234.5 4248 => 0.51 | 1.25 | 1.3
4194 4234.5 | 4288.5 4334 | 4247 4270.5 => 0.83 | 1.25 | 1.33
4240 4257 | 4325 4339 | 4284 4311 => 0.42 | 1.21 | 1.4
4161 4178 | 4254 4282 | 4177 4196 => 0.34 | 1.28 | 1.27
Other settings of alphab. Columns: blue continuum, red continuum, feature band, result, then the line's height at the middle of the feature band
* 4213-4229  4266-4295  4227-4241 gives 0.5 angstrom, 1.27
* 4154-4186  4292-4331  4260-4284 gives -0.3 angstrom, 1.3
